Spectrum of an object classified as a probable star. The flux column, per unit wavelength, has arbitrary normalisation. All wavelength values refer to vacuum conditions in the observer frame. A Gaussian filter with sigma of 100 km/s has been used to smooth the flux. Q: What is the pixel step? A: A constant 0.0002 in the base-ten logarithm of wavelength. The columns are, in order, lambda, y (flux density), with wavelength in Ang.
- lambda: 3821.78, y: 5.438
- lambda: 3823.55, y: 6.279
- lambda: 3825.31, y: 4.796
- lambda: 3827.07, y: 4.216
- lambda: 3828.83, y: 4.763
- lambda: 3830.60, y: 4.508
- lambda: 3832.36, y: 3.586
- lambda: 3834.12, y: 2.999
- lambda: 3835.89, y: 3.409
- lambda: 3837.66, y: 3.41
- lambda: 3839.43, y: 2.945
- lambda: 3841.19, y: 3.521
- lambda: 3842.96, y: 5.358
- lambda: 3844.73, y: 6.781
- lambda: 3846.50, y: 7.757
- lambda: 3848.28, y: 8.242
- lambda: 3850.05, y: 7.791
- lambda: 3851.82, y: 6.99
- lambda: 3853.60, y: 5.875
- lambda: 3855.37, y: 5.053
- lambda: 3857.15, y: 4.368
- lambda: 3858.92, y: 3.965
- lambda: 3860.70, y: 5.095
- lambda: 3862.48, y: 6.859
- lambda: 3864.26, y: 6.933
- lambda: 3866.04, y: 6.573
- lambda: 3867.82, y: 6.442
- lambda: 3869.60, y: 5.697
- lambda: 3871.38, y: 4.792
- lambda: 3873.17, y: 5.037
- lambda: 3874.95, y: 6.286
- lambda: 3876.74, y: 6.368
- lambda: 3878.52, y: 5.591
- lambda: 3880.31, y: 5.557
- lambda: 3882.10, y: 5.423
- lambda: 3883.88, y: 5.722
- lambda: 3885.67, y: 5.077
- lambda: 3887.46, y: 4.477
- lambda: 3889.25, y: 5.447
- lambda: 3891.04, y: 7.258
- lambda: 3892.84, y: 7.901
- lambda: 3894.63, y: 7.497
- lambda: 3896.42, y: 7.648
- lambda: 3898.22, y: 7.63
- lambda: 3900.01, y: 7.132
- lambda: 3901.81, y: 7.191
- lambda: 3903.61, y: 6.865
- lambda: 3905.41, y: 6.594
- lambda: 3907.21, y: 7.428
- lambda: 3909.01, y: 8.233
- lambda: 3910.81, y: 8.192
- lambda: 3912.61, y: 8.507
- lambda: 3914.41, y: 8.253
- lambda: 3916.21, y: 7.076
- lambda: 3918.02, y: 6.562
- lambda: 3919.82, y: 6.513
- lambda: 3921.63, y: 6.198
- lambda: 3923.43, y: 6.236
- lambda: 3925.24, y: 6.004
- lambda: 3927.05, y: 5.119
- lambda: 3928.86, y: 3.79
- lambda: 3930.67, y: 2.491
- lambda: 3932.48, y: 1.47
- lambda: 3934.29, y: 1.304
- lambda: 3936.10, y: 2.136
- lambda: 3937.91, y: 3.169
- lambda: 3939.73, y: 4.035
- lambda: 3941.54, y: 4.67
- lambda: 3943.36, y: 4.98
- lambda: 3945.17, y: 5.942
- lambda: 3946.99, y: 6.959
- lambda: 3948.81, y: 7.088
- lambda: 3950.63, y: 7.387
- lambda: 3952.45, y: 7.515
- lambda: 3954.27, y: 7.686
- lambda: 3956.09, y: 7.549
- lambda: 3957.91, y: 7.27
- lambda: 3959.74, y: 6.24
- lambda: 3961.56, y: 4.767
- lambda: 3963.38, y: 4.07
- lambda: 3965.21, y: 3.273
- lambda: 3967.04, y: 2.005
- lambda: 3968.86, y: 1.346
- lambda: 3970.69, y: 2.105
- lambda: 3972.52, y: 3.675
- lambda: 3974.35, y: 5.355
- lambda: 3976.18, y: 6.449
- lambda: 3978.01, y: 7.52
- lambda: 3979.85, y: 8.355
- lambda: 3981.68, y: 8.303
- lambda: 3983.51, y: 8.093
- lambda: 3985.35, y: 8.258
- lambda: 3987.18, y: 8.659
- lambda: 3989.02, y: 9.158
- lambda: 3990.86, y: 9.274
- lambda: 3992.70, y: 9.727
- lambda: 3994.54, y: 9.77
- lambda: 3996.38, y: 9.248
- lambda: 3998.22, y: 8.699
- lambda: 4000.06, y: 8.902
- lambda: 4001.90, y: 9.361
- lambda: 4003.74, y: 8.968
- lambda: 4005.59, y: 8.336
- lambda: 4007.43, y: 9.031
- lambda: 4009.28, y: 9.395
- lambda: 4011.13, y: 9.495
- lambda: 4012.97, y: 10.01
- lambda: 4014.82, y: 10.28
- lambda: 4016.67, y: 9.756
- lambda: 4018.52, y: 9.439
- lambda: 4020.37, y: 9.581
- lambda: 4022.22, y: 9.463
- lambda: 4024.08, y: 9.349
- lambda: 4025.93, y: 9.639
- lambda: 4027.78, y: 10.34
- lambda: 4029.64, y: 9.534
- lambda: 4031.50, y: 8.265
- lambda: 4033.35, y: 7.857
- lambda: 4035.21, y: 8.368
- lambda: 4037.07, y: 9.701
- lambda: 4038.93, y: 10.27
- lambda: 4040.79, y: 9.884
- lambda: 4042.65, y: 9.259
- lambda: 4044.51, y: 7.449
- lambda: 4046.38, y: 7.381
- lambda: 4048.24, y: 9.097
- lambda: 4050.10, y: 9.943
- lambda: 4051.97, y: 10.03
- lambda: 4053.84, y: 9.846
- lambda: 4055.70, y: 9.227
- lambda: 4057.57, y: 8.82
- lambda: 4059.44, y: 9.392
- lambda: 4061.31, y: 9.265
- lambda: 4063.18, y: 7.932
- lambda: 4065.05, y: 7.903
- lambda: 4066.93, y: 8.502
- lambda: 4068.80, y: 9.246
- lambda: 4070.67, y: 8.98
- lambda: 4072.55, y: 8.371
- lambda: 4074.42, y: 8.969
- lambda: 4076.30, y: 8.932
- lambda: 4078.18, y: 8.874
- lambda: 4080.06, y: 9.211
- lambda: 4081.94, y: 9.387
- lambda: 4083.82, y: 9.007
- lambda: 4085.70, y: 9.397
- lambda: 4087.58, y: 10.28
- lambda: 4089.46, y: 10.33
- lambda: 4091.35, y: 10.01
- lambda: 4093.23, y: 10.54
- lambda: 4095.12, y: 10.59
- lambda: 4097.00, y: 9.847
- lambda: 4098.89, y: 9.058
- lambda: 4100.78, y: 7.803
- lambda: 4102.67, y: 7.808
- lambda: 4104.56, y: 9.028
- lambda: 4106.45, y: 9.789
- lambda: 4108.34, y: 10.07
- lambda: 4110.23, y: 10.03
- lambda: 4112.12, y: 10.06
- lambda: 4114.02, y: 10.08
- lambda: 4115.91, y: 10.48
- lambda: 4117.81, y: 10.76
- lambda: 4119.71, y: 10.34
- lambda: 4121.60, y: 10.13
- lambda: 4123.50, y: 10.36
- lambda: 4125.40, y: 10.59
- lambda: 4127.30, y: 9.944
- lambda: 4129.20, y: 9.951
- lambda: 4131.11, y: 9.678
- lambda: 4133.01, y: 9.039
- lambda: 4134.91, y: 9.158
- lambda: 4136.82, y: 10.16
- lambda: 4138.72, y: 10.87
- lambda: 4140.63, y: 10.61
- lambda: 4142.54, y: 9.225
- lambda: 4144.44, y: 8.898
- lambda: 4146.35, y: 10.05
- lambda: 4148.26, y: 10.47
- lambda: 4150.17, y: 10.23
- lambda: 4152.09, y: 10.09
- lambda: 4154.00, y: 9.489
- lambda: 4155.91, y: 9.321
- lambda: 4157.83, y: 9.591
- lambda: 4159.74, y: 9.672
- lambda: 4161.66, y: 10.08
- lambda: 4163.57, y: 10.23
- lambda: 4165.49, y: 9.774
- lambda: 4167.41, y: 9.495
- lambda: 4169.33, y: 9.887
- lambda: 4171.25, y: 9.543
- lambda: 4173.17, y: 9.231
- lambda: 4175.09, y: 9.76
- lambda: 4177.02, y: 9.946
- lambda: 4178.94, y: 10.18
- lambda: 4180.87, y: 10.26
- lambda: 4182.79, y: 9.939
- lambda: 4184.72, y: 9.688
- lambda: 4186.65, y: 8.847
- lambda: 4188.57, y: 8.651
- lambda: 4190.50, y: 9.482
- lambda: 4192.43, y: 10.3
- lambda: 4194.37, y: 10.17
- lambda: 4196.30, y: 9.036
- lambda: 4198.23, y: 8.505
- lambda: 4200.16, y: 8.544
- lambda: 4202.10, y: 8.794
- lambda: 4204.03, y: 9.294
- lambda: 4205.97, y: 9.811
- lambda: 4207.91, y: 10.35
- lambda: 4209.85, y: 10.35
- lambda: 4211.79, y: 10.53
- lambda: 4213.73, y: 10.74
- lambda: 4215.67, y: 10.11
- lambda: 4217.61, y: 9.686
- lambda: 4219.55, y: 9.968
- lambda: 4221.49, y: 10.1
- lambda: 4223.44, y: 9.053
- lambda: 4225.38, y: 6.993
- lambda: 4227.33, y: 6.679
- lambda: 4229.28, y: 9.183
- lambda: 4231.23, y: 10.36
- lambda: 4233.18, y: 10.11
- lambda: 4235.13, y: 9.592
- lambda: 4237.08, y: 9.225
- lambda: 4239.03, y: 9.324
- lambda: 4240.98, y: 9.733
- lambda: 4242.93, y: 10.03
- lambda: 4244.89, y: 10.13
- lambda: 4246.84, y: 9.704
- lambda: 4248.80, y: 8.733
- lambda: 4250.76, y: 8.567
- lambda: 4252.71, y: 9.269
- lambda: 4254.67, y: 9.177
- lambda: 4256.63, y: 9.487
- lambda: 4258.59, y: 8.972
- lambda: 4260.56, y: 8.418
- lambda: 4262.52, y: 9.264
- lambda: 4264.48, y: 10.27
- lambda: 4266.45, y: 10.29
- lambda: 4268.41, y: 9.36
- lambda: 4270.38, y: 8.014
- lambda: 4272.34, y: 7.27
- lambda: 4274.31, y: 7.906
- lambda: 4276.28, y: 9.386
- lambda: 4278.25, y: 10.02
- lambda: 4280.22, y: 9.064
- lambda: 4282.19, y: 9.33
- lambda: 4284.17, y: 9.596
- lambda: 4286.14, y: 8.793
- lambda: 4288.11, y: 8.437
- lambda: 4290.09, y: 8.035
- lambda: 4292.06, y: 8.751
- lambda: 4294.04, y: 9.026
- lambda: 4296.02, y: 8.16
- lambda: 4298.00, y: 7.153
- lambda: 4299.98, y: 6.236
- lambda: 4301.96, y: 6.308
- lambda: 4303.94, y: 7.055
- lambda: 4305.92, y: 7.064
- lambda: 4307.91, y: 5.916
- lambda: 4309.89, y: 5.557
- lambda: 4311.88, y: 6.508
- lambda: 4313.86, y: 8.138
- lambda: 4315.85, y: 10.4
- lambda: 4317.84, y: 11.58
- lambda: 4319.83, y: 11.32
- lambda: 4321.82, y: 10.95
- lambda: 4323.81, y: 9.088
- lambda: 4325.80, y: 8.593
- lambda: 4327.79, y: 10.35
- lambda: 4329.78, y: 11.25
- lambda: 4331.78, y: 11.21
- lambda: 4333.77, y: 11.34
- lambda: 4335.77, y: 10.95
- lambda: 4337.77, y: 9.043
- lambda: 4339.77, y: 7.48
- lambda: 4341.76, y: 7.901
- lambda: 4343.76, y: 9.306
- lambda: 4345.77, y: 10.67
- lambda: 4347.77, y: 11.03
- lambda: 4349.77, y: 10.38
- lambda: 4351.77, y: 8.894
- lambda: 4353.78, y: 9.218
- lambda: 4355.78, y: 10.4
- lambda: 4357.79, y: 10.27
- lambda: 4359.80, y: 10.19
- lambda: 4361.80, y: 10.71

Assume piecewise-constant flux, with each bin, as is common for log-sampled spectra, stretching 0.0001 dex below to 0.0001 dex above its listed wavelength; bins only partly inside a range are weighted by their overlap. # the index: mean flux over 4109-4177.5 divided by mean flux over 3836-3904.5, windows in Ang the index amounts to 1.7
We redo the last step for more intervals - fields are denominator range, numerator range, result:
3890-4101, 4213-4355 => 1.18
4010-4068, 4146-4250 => 1.04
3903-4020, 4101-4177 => 1.46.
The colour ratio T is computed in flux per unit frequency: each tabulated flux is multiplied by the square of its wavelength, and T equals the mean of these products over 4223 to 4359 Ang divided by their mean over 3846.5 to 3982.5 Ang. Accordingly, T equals 1.86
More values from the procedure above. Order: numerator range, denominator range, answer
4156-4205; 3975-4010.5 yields 1.20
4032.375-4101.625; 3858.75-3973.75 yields 1.74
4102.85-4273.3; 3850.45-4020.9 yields 1.65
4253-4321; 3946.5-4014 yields 1.36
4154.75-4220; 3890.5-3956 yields 1.80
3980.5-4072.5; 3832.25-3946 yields 1.72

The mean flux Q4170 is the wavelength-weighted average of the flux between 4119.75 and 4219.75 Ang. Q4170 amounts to 9.79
